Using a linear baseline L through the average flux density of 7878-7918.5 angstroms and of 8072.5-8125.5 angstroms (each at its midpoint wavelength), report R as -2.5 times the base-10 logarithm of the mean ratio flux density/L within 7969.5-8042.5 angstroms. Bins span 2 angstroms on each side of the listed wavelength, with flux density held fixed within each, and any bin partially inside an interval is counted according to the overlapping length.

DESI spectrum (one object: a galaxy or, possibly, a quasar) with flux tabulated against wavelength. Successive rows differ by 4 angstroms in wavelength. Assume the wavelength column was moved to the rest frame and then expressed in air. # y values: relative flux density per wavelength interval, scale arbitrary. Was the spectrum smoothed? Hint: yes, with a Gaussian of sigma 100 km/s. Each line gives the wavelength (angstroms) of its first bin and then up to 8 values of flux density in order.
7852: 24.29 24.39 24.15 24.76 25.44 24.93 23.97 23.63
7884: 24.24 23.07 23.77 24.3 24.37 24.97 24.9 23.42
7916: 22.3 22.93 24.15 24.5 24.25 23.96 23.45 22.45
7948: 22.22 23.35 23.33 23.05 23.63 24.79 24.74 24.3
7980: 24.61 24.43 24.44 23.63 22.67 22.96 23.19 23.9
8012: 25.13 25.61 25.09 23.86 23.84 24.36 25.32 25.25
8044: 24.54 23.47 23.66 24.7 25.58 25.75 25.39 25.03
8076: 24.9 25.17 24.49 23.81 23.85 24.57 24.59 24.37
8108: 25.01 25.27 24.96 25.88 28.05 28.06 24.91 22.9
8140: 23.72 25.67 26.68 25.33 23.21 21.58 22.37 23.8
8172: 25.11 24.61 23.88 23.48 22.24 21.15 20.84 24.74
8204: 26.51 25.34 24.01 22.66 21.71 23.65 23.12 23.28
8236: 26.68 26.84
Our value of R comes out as 0.01 mag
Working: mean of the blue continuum 23.9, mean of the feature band 24.3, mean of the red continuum 25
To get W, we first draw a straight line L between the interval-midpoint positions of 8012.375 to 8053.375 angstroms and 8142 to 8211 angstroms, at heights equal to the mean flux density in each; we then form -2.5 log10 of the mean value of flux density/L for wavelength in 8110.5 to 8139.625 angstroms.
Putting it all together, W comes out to -0.06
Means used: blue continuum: 24.5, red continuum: 23.9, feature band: 25.6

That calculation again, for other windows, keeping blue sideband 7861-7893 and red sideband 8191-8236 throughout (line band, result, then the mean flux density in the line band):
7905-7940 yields 0.02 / 23.8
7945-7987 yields 0.01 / 23.8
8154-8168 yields 0.05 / 22.6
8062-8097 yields -0.04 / 24.8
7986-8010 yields 0.02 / 23.5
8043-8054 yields 0.00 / 23.8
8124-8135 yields -0.12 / 26.4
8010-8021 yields -0.06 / 25.3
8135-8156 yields -0.05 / 24.8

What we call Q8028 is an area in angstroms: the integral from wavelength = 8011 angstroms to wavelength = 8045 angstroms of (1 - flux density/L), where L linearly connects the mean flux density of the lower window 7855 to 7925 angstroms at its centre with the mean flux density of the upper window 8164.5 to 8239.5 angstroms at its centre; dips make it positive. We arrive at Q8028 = -1.2 angstroms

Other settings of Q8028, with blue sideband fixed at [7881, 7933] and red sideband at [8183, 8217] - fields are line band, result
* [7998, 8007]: 0.2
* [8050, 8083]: -1.9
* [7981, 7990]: -0.2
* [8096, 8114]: -0.9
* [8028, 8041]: -0.6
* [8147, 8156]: -0.7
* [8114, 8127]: -1.6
